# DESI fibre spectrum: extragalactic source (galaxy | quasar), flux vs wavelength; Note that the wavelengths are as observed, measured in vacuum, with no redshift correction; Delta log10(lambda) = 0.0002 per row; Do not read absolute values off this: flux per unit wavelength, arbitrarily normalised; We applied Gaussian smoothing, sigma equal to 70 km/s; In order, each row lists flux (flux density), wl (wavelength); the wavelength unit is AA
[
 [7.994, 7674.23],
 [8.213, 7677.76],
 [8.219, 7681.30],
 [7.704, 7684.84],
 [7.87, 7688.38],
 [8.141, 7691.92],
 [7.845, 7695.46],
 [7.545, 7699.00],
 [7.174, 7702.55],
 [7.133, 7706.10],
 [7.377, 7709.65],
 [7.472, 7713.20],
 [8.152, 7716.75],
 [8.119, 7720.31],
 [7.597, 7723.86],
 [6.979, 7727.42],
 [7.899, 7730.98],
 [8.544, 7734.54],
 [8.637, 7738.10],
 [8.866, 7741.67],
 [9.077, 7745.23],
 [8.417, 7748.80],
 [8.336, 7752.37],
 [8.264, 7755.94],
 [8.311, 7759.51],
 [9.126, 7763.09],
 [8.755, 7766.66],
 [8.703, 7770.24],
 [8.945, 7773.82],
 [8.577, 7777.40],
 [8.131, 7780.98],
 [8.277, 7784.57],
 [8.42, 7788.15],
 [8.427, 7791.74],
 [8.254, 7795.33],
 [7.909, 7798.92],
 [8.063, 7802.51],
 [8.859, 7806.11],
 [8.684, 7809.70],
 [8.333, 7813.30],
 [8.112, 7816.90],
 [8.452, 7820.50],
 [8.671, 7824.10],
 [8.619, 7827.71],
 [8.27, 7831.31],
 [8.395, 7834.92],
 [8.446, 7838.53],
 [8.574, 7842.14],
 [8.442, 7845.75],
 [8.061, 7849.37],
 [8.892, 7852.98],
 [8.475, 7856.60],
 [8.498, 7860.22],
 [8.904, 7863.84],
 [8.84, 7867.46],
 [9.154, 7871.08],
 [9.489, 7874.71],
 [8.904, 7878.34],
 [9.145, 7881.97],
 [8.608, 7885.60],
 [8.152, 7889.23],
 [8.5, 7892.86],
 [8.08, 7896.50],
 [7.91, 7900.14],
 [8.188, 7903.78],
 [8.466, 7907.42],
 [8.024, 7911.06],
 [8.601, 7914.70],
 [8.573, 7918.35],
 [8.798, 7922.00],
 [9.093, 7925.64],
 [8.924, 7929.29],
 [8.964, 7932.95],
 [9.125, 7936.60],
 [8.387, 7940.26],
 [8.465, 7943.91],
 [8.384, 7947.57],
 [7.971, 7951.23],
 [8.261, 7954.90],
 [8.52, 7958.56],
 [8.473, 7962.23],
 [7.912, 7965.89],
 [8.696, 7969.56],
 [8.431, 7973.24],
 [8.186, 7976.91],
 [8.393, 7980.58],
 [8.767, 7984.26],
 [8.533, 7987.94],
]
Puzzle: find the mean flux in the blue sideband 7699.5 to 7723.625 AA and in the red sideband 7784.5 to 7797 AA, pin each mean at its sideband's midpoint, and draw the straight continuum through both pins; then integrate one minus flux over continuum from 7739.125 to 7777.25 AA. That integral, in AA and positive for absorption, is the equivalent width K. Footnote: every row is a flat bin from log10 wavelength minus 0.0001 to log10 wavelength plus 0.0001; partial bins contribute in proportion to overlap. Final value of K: -3.0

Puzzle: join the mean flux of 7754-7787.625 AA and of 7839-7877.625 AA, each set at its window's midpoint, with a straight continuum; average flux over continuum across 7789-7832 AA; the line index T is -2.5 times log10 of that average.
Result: 0.031 mag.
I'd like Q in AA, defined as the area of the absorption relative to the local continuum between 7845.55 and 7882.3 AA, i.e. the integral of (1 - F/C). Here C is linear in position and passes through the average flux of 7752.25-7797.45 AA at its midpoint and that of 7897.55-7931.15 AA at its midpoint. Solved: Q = -1.3 AA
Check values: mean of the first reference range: 8.5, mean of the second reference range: 8.5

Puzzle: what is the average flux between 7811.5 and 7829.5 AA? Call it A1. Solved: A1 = 8.43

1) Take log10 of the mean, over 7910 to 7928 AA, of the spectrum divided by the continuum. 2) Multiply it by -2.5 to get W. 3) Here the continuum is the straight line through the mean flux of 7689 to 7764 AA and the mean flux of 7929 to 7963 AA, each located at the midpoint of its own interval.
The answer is -0.02 mag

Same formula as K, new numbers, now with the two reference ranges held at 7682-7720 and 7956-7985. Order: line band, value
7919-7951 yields -1.6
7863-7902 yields -2.5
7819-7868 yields -2.9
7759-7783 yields -2.4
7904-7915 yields -0.1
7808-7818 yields -0.5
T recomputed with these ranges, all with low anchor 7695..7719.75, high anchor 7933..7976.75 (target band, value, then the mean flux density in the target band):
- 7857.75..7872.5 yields -0.09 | 8.83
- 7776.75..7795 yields -0.07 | 8.34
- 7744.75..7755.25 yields -0.11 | 8.51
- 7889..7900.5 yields 0.00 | 8.19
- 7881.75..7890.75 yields -0.05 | 8.56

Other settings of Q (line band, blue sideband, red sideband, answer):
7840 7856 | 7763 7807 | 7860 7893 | 0.44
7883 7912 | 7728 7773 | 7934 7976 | 0.64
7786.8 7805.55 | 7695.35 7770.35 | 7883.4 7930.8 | -0.05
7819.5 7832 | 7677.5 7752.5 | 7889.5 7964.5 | -0.45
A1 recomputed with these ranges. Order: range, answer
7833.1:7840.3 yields 8.42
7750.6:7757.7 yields 8.3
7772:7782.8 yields 8.55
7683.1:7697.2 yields 7.89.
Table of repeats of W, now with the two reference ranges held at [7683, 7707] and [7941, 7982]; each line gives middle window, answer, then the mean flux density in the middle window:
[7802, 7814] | -0.079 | 8.54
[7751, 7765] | -0.094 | 8.52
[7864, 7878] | -0.126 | 9.1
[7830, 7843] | -0.053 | 8.41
